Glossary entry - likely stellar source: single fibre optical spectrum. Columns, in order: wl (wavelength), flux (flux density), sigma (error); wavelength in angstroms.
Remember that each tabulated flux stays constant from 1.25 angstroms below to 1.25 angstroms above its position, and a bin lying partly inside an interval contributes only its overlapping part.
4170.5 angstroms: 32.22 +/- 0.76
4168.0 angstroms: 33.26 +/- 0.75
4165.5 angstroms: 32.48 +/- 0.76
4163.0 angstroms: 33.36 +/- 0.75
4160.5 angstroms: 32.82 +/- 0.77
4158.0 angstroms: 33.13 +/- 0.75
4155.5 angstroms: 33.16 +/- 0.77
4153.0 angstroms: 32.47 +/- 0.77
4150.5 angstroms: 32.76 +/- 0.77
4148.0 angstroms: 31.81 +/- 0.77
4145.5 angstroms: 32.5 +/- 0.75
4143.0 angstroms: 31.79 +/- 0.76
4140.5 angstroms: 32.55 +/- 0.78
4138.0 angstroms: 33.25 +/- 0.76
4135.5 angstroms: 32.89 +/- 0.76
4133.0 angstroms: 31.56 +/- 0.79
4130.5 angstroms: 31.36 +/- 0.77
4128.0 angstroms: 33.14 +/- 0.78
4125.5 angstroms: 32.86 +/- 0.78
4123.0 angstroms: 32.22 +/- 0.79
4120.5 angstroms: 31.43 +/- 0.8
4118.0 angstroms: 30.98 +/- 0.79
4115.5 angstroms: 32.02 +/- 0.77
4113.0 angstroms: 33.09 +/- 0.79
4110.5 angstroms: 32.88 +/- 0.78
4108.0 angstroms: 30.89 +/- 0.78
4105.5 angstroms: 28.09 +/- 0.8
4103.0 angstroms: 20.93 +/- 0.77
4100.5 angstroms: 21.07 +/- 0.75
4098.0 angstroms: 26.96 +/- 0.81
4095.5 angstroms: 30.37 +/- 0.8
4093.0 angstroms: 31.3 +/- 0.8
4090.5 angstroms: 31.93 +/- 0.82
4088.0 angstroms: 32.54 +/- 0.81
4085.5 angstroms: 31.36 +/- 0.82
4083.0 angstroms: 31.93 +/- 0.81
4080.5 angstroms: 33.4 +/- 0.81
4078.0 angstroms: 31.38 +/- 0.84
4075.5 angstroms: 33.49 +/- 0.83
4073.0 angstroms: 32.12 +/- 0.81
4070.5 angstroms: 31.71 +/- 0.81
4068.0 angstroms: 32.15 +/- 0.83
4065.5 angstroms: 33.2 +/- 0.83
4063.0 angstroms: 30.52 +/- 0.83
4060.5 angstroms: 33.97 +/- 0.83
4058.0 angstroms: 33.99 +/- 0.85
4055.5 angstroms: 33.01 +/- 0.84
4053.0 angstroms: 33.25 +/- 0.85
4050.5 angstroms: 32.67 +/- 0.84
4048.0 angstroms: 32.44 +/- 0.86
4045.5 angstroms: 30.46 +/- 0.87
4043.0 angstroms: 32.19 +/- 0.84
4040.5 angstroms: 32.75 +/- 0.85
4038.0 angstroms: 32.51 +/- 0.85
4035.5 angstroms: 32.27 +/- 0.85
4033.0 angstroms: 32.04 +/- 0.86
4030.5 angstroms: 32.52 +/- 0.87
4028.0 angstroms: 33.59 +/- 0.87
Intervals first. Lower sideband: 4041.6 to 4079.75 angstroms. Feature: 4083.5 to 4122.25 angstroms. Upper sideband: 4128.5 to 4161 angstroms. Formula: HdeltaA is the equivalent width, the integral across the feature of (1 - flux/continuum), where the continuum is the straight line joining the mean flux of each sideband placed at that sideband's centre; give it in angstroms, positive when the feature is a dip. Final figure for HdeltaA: 3.18 angstroms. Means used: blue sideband 32.5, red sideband 32.5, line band 29.8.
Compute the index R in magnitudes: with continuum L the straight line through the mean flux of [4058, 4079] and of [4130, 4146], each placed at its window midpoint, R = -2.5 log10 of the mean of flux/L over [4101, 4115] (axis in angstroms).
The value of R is 0.12 mag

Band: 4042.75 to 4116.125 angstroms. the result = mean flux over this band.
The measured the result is 31.2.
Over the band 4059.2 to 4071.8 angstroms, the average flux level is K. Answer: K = 32.3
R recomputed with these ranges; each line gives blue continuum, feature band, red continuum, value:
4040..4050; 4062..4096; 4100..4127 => -0.04 mag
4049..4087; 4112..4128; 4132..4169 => 0.02 mag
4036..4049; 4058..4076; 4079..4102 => -0.05 mag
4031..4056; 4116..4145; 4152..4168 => 0.02 mag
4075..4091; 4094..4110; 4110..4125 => 0.20 mag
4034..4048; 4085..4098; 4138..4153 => 0.04 mag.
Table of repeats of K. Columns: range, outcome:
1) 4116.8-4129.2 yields 32.1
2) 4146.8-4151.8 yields 32.3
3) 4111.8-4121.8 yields 31.9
